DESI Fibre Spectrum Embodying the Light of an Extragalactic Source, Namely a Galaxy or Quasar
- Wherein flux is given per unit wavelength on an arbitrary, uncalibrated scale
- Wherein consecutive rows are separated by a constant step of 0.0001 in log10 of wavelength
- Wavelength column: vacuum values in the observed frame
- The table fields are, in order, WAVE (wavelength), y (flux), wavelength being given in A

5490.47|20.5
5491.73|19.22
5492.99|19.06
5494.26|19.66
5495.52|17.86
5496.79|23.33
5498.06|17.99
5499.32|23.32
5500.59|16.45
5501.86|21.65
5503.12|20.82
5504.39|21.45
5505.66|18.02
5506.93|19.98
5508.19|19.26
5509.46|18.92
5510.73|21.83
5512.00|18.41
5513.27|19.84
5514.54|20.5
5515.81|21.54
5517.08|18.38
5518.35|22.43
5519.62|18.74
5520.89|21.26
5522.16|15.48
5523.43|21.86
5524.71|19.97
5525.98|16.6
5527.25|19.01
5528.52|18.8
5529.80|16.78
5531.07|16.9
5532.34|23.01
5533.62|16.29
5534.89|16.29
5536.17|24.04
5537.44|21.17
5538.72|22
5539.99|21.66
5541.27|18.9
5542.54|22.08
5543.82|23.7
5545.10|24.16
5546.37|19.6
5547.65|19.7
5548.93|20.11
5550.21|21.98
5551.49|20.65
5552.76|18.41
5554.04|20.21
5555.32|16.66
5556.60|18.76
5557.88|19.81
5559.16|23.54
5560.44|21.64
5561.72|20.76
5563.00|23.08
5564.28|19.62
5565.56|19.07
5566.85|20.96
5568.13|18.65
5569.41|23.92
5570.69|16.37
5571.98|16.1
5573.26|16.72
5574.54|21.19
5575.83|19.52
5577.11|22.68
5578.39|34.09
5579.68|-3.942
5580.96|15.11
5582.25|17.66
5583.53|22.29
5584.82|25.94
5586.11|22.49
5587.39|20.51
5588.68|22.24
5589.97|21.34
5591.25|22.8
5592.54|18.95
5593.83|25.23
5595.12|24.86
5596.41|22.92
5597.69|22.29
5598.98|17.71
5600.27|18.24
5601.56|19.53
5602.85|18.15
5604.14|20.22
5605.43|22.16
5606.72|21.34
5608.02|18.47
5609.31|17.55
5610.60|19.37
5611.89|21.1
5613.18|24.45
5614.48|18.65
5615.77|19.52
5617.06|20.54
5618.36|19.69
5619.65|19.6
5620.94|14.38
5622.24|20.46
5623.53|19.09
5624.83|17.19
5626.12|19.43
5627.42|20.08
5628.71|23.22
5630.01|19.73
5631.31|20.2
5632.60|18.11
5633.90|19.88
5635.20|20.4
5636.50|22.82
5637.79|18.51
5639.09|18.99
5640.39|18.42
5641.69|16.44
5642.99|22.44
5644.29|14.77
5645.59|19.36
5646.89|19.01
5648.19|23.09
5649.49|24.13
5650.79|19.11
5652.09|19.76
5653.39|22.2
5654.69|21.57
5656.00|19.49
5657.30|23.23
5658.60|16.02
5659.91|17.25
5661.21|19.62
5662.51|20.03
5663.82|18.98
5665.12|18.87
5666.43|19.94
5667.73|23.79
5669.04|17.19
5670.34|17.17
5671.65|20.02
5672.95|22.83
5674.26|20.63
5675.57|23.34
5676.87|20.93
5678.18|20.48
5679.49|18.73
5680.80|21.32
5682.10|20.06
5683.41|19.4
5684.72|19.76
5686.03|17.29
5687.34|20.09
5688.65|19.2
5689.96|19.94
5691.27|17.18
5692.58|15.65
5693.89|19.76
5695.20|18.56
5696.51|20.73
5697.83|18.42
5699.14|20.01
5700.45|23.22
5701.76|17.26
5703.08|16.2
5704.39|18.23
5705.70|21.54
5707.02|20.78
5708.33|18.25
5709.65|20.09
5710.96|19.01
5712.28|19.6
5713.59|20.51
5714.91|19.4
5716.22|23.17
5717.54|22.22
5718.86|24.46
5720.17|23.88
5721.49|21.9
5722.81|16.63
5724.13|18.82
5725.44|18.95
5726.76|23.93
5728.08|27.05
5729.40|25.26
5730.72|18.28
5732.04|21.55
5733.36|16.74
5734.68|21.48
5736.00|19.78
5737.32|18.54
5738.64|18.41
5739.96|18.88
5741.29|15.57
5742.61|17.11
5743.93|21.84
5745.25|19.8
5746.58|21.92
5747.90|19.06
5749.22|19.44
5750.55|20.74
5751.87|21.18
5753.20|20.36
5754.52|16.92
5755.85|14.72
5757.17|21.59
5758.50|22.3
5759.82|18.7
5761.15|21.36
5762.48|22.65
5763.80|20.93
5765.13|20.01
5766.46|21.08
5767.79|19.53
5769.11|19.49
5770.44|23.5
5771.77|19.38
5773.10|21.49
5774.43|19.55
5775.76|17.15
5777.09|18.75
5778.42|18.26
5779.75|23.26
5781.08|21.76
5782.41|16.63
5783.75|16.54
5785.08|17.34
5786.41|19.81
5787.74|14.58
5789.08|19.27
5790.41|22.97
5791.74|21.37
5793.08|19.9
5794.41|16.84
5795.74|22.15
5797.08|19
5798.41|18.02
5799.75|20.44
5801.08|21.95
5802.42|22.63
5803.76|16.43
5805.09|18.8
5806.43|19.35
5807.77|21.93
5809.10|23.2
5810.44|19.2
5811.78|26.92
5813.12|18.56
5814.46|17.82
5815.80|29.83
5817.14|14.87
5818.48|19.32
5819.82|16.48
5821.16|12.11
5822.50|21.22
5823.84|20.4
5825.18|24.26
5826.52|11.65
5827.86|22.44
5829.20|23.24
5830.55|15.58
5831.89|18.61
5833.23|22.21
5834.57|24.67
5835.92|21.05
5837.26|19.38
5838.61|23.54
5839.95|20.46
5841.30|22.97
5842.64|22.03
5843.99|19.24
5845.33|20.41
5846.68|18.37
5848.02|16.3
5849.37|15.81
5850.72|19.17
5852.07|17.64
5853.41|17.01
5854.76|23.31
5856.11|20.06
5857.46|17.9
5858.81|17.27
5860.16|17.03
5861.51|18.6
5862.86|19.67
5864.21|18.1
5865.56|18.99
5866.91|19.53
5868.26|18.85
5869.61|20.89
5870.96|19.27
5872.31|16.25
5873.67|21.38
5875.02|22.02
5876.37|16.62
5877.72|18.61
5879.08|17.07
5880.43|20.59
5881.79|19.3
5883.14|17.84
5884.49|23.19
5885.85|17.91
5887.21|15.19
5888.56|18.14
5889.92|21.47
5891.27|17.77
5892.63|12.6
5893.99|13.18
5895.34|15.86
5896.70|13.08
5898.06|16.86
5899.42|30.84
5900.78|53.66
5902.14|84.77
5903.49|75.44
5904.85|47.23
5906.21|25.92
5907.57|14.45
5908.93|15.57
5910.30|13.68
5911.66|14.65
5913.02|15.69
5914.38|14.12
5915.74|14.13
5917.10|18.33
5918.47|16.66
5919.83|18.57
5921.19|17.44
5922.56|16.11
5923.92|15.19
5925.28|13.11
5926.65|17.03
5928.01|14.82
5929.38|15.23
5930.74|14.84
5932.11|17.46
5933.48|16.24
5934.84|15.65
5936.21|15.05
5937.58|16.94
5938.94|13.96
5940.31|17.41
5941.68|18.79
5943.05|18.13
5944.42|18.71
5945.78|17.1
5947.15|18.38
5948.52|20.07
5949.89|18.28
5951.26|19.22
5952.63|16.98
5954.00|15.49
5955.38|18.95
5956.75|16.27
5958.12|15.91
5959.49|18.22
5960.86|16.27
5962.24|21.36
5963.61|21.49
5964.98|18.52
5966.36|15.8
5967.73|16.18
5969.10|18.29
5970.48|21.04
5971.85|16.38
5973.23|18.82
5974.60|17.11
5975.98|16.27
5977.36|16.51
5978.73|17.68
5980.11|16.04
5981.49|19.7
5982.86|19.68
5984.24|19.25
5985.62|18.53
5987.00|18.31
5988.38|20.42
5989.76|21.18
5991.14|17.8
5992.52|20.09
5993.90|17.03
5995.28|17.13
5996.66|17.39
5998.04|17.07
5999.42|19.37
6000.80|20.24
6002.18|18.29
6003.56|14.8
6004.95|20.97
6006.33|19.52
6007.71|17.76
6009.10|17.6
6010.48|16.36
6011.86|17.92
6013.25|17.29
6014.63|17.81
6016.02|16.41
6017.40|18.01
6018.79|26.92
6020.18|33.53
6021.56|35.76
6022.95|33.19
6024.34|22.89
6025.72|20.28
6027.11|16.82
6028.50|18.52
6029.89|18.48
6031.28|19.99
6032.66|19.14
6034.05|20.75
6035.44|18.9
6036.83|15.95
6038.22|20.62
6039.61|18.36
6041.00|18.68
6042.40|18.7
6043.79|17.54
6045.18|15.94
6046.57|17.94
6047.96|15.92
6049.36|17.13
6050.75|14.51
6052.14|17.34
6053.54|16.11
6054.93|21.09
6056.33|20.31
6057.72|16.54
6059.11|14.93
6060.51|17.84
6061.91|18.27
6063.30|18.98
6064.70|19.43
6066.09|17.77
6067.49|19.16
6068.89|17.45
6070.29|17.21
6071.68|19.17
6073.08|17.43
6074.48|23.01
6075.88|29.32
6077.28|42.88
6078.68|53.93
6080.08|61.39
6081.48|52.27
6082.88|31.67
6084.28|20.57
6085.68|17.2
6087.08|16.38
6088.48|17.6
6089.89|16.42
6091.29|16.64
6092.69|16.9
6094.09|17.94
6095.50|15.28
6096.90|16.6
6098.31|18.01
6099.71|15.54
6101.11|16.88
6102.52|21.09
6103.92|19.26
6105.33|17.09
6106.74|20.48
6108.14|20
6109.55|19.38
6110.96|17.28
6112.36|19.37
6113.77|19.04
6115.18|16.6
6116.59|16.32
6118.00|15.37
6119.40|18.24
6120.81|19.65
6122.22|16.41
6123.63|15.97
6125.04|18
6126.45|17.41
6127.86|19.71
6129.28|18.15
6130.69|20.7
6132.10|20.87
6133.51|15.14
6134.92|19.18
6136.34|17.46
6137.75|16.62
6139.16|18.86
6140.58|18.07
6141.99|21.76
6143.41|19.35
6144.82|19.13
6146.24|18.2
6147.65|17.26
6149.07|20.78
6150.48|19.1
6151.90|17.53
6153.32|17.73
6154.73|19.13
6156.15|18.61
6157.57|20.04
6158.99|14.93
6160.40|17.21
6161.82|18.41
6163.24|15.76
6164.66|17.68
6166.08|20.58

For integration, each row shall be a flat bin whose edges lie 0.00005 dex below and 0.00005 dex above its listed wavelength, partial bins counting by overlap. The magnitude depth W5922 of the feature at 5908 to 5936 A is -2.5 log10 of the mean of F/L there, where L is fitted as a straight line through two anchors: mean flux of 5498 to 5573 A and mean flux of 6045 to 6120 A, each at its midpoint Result 0.30 mag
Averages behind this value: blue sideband 20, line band 15.7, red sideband 20.9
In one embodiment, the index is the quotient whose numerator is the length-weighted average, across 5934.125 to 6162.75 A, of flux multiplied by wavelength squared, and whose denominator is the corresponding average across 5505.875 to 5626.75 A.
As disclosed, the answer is 1.15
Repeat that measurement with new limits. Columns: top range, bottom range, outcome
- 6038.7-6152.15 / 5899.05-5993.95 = 1.04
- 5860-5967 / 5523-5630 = 1.12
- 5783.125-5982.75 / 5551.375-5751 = 1.07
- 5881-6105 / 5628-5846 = 1.11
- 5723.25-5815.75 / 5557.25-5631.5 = 1.06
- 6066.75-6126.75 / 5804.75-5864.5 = 1.20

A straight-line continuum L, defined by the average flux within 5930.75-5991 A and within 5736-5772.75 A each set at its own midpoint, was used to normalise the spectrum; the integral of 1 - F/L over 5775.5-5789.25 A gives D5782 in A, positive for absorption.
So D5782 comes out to 0.75 A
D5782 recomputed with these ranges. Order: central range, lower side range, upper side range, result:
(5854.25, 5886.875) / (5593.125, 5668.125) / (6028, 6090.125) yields 3.0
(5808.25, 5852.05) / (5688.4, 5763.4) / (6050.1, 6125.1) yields 0.5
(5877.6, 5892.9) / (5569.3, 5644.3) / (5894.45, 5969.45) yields 1.5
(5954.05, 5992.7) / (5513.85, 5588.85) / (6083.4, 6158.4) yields 0.9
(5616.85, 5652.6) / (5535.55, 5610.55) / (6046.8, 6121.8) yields 1.6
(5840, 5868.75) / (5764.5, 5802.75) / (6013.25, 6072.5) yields 1.0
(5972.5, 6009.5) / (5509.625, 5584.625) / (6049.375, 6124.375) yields 4.3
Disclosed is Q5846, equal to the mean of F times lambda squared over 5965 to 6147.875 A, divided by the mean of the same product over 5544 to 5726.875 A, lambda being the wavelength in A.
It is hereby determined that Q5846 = 1.1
